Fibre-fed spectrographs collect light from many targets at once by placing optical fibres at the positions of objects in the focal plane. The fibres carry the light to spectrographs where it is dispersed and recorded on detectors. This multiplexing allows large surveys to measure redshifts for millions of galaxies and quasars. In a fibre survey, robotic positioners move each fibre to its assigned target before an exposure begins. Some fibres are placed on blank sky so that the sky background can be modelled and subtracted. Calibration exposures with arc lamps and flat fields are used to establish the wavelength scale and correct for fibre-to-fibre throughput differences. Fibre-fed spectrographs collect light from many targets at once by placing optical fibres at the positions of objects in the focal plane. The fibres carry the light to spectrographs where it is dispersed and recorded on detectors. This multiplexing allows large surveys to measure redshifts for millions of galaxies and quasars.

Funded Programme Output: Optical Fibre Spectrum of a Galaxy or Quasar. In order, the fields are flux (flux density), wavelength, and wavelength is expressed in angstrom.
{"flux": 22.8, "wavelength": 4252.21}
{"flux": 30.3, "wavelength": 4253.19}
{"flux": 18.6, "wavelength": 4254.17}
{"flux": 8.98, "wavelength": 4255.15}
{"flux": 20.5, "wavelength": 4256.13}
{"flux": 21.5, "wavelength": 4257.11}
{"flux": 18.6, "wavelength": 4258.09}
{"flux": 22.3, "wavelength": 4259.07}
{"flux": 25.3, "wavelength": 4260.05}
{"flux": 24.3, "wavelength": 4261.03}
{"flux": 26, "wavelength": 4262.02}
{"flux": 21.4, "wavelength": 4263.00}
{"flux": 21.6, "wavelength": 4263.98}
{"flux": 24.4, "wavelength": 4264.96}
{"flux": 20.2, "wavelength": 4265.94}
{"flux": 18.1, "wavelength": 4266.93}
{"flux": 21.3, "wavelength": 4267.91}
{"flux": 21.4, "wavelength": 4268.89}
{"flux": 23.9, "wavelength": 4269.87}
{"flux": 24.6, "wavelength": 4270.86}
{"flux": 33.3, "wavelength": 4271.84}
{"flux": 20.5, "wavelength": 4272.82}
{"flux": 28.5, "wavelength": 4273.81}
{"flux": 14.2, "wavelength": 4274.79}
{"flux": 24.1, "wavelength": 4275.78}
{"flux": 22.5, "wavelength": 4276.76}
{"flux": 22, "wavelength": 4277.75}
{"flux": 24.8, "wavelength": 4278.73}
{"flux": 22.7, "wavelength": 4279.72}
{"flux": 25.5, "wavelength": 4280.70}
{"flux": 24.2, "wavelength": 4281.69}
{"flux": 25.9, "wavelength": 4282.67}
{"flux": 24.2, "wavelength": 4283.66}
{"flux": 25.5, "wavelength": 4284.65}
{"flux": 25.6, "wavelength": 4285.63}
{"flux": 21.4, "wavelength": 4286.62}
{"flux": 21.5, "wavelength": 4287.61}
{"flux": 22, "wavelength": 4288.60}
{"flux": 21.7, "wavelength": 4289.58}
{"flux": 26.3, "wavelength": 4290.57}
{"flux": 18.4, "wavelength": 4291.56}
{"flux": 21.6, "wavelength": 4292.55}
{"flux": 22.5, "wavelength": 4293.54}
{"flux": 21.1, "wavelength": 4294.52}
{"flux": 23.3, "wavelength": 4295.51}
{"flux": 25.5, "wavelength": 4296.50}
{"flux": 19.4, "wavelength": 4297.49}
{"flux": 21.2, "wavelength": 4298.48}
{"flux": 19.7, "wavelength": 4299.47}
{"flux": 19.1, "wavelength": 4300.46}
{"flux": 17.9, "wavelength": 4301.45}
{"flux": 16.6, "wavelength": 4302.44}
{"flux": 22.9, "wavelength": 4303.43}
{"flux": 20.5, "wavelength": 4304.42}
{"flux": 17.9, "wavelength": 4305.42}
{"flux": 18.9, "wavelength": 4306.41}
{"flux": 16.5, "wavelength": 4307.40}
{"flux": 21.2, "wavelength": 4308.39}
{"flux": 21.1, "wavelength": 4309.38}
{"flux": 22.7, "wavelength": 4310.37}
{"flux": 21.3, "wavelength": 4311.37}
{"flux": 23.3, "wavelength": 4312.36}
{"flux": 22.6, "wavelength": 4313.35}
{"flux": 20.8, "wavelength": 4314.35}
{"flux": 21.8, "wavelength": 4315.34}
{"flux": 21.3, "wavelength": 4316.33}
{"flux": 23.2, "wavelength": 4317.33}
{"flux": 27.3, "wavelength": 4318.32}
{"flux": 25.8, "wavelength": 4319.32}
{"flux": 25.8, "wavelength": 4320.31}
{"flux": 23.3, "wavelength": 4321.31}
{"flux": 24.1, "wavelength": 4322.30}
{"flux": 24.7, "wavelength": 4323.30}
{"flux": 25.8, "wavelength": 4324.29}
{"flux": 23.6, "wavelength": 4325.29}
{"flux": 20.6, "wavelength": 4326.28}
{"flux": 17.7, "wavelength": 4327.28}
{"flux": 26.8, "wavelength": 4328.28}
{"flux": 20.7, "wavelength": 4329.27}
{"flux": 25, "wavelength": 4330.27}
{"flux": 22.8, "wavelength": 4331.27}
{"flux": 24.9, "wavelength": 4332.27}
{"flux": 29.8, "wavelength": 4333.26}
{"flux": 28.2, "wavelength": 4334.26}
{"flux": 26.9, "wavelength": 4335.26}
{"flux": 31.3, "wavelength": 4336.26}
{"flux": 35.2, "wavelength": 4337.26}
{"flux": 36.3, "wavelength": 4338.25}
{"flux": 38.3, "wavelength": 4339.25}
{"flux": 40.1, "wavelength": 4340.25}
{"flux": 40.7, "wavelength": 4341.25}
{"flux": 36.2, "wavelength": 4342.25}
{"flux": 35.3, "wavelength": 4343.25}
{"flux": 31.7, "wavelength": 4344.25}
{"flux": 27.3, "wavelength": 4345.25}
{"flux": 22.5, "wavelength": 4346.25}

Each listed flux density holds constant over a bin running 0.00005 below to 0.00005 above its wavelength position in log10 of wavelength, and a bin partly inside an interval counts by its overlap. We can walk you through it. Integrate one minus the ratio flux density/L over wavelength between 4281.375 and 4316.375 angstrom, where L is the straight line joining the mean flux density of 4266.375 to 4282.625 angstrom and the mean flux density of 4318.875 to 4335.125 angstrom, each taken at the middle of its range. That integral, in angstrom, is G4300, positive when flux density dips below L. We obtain 3.3 angstrom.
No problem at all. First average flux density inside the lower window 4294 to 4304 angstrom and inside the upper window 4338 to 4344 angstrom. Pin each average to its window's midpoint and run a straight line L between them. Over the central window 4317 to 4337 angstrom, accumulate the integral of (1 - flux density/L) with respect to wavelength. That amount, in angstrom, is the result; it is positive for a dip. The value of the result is 4.3 angstrom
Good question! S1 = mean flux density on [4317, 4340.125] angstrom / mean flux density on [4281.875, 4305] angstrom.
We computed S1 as 1.2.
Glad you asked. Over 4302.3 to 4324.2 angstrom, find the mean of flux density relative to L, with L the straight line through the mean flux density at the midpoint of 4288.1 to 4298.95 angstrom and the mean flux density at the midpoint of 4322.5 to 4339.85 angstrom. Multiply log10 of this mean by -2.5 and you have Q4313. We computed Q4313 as 0.120 mag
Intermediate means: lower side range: 22.1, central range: 22.1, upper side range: 27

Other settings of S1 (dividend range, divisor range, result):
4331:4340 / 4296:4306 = 1.54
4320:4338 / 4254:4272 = 1.17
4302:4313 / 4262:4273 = 0.88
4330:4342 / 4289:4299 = 1.44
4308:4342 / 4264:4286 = 1.11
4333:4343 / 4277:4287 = 1.42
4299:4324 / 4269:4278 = 0.91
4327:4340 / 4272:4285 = 1.20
